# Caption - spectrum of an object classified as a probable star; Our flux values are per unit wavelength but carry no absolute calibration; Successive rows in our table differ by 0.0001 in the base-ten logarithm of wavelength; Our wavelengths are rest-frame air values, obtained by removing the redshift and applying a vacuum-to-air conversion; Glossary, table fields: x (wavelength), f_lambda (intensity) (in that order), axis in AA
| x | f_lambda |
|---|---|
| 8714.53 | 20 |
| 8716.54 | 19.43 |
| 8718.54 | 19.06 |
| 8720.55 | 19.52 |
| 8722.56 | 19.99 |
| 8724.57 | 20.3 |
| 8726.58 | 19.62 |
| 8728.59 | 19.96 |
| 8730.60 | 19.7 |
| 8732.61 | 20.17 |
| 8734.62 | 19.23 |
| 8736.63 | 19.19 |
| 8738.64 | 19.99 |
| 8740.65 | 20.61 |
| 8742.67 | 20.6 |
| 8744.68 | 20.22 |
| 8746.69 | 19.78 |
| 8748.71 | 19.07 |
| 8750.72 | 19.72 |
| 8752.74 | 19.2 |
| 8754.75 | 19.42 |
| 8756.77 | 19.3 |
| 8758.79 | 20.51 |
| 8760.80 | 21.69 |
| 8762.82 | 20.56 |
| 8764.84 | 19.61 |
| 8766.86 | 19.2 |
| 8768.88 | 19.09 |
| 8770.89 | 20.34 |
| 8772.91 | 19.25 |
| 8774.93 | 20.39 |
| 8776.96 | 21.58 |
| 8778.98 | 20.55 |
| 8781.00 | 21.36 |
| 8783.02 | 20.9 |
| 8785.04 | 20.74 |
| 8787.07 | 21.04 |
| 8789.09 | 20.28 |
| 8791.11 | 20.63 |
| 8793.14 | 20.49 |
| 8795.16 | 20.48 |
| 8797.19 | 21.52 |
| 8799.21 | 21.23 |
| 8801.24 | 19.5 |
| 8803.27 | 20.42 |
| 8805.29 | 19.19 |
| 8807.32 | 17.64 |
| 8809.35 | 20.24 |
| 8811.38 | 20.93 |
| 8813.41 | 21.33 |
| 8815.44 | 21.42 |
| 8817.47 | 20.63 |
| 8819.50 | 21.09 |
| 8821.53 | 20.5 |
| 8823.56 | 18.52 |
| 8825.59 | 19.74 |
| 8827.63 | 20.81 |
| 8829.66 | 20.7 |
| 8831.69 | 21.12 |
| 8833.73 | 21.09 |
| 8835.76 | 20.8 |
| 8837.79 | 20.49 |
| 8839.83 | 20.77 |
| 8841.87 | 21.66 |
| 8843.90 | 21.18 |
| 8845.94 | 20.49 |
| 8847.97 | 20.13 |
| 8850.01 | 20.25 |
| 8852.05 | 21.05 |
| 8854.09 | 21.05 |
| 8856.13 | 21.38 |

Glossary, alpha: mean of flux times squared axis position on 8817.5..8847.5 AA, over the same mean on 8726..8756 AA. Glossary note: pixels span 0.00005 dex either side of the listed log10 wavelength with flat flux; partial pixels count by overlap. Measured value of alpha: 1.1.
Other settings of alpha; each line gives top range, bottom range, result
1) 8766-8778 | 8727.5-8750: 1.01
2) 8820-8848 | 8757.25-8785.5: 1.02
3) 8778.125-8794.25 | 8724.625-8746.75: 1.05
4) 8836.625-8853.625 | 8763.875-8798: 1.03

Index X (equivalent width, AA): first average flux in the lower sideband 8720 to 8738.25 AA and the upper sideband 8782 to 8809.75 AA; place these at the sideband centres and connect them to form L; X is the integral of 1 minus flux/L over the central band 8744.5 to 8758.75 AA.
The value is 0.3 AA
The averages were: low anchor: 19.8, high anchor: 20.3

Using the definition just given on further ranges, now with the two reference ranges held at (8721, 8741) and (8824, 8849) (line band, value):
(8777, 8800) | -0.6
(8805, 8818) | 0.2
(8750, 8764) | 0.0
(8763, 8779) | 0.1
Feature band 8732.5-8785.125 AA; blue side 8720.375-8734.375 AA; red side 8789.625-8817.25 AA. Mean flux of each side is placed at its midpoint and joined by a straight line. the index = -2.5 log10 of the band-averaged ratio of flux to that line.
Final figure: 0.00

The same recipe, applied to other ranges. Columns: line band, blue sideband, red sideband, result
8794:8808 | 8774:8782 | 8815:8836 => 0.04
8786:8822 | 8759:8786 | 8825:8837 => 0.01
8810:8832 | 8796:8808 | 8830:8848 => -0.01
